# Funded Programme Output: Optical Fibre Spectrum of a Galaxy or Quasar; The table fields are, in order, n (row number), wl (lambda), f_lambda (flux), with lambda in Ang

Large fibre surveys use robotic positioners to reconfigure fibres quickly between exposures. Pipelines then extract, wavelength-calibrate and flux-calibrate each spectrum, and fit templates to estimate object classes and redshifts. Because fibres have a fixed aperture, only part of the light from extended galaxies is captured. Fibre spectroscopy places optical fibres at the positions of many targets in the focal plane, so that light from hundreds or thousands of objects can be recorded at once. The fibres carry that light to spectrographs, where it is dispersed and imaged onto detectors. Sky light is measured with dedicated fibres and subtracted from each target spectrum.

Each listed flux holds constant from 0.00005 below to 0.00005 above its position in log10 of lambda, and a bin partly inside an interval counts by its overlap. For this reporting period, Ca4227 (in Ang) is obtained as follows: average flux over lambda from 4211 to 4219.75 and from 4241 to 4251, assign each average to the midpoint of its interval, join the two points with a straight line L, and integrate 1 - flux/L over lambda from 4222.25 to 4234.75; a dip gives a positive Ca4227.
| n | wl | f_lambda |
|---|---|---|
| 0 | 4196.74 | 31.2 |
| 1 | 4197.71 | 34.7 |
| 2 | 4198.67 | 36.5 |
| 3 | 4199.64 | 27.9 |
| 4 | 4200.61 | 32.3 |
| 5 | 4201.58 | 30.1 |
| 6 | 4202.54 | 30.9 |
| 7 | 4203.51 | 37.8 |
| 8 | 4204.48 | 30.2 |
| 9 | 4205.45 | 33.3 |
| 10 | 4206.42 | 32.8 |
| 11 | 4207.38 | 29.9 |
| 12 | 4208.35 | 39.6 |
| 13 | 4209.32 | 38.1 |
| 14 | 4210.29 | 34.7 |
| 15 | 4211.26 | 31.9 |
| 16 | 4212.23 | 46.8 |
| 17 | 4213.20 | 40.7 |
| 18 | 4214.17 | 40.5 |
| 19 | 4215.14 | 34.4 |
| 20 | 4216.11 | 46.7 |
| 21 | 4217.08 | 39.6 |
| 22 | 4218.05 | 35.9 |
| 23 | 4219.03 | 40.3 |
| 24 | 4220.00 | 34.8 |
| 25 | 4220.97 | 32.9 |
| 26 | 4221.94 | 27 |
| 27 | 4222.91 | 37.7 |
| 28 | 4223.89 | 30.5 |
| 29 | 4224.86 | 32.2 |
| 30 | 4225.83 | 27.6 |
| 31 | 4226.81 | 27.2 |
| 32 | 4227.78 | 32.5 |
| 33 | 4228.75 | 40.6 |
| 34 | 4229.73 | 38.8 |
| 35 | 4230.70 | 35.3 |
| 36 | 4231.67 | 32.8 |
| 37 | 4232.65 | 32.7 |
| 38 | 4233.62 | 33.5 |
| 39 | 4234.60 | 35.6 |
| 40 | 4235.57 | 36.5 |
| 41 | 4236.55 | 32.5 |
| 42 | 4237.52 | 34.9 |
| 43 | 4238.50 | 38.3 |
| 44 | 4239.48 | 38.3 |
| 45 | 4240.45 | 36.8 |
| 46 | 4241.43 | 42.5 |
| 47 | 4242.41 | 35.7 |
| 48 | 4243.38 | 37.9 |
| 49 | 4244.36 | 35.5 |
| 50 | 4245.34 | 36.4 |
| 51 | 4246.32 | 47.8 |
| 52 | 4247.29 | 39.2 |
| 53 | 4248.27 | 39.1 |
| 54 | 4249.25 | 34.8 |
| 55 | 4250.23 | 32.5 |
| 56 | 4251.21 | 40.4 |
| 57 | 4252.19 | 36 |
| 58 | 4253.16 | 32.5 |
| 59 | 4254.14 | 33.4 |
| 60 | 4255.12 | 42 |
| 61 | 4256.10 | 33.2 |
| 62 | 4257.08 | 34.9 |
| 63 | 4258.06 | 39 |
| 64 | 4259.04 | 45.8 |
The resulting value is 1.8 Ang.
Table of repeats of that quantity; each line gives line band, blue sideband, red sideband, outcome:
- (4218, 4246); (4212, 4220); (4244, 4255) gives 2.7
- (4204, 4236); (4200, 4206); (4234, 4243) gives -0.8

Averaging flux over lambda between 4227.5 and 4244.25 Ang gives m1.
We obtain 36.2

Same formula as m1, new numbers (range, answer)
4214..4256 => 36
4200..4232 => 35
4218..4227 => 32.6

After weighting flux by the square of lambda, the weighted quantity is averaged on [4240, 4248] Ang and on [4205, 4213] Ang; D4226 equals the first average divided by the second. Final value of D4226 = 1.1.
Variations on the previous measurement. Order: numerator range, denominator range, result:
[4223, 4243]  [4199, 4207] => 1.10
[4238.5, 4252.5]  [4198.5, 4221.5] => 1.08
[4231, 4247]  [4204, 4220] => 1.00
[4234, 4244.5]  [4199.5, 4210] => 1.13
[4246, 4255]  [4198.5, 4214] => 1.10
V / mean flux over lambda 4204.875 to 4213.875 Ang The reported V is 36.5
